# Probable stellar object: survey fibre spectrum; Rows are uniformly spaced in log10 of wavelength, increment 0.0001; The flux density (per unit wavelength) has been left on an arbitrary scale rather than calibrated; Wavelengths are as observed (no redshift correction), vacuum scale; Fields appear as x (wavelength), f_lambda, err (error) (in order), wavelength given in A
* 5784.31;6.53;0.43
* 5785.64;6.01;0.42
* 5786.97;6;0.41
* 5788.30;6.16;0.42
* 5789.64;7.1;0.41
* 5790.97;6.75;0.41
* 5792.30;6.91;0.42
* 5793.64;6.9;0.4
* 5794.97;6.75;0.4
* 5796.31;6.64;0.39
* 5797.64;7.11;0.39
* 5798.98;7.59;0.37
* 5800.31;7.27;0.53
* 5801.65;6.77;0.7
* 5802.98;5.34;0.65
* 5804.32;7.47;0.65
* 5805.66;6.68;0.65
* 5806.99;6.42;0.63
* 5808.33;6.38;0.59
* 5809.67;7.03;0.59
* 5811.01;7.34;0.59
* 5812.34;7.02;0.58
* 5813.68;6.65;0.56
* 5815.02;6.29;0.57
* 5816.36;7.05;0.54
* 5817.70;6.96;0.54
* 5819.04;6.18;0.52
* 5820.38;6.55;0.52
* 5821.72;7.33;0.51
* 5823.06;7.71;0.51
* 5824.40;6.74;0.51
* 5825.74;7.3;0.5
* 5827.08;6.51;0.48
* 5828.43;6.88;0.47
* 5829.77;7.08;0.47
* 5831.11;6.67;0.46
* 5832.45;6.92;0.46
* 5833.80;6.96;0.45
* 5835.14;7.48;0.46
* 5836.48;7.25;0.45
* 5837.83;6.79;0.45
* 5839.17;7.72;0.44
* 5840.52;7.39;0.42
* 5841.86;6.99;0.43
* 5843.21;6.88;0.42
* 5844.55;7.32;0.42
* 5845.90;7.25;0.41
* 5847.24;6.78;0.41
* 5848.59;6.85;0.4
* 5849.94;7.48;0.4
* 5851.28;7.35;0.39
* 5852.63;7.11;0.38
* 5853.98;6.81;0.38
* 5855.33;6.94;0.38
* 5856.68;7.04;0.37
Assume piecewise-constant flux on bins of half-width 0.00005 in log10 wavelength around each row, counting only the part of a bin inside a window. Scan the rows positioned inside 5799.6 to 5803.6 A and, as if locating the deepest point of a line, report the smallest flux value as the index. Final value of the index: 5.34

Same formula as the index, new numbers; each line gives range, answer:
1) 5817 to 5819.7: 6.18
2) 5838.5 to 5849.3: 6.78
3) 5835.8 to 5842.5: 6.79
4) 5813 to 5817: 6.29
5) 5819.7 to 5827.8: 6.51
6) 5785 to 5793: 6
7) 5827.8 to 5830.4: 6.88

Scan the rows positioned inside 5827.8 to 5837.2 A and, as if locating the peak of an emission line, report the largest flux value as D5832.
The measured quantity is 7.48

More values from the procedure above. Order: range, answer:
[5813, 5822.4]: 7.33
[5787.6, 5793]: 7.1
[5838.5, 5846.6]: 7.72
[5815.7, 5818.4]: 7.05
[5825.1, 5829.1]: 7.3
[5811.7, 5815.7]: 7.02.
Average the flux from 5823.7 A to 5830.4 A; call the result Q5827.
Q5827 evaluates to 6.9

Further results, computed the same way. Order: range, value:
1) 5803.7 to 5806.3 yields 7.06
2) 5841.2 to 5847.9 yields 7.05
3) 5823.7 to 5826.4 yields 7.03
